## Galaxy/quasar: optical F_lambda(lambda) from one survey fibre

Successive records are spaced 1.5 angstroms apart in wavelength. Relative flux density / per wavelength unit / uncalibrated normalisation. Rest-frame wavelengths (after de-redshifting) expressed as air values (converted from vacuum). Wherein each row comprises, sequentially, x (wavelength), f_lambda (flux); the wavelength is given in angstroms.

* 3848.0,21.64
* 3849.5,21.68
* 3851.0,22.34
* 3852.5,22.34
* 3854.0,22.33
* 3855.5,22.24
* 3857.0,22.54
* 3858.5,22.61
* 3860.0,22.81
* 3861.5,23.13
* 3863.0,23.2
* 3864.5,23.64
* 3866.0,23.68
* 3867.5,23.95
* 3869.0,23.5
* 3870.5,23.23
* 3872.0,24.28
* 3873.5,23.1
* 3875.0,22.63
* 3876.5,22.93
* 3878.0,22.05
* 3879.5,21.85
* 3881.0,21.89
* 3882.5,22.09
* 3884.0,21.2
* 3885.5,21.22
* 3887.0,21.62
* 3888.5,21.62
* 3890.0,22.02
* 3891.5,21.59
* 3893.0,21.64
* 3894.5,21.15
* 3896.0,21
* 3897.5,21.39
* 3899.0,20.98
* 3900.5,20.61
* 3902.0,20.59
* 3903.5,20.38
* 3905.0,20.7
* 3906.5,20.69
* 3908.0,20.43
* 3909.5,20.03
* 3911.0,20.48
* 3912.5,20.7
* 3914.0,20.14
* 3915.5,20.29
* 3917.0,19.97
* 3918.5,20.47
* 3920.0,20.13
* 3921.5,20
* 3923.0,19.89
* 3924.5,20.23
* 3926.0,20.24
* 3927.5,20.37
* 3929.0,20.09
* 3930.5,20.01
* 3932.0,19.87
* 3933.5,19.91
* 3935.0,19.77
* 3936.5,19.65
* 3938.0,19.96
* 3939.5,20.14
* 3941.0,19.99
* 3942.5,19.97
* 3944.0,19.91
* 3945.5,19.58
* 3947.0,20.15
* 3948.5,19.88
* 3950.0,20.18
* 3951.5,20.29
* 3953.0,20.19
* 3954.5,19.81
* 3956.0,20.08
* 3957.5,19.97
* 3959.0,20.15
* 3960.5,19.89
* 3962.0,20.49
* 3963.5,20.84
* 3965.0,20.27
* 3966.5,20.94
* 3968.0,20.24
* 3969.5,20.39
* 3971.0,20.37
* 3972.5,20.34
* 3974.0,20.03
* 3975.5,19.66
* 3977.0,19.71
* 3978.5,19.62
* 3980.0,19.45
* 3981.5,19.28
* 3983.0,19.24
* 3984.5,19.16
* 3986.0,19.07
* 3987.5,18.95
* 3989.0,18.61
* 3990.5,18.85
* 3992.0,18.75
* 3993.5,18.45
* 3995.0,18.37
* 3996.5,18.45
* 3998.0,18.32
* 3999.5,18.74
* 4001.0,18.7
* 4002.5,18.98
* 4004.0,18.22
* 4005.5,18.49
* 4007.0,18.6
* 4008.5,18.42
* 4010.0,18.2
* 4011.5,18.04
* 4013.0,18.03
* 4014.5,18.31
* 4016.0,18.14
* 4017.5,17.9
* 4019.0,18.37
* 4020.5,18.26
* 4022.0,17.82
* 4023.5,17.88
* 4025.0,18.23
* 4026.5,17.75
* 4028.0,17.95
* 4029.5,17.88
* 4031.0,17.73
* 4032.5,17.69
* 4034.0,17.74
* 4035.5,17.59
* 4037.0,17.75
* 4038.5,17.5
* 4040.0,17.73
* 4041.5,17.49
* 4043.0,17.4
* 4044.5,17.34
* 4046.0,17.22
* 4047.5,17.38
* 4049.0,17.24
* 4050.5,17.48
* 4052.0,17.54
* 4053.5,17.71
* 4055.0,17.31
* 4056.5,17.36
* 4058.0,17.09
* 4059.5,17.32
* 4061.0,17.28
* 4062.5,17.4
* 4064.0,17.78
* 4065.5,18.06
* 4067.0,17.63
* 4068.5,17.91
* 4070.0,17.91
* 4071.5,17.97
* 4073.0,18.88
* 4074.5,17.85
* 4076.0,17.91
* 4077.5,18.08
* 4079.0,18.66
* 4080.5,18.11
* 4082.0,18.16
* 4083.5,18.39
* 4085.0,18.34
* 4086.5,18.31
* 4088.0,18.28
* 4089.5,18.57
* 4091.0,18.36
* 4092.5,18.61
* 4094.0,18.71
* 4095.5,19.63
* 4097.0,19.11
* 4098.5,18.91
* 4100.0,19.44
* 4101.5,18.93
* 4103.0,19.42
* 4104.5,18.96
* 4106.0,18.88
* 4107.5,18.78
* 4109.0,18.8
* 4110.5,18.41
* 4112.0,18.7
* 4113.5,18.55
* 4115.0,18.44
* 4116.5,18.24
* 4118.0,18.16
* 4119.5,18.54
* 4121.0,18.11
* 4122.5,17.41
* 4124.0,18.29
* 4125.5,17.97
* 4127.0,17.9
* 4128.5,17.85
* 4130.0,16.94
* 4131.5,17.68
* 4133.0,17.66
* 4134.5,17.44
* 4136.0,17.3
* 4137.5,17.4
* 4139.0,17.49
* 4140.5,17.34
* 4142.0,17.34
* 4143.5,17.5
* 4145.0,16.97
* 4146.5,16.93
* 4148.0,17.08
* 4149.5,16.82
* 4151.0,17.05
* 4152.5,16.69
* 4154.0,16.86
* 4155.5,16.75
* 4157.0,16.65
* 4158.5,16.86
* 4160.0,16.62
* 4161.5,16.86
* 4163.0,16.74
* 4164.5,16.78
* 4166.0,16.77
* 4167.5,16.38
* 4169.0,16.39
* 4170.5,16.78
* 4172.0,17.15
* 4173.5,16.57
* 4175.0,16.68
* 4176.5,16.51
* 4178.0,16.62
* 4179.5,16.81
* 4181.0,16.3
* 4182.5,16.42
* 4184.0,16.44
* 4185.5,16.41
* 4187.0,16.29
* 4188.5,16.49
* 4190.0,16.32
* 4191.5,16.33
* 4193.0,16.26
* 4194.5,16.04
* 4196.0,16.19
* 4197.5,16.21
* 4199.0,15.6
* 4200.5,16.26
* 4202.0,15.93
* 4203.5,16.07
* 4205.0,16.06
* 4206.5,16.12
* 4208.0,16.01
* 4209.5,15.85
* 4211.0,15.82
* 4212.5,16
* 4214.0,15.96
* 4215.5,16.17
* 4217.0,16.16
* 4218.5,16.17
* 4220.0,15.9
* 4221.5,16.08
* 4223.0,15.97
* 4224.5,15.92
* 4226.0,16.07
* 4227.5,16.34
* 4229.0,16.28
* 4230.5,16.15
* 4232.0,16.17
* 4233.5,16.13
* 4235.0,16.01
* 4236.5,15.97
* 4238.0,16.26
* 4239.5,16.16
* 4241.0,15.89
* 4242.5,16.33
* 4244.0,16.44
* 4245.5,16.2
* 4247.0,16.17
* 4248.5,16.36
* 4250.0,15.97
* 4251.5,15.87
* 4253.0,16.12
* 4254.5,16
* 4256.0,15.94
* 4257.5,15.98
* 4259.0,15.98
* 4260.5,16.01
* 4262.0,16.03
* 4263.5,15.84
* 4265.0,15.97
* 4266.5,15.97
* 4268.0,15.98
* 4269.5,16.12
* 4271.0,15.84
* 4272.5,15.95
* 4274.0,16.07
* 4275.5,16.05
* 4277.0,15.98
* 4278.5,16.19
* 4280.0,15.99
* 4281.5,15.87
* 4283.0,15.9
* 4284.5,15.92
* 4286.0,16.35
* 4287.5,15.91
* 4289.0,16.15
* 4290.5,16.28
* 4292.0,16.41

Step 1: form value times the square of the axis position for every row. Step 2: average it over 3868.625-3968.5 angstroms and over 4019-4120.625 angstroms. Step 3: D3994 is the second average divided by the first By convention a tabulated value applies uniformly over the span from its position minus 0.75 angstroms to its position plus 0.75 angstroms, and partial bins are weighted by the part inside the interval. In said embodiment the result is 0.94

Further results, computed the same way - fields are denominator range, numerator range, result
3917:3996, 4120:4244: 0.93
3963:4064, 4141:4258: 0.97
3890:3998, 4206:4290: 0.93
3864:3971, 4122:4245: 0.91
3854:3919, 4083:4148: 0.94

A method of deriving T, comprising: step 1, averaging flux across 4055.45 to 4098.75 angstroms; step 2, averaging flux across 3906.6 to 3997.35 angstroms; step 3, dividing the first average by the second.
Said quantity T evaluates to 0.91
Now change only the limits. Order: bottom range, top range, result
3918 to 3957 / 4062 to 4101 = 0.92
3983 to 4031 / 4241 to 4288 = 0.87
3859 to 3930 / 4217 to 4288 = 0.75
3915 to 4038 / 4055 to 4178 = 0.92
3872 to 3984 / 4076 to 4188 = 0.86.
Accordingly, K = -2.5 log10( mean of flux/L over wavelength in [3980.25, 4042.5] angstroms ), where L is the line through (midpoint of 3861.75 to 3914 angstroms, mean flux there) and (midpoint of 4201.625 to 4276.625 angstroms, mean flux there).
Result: 0.09 mag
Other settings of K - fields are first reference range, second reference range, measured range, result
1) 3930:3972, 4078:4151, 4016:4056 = 0.08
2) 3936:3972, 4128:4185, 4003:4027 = 0.06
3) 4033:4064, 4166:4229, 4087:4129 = -0.10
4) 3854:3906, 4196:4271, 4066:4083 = 0.04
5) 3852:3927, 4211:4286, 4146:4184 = 0.04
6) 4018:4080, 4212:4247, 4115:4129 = -0.06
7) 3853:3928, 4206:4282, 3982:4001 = 0.07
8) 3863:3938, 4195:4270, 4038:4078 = 0.07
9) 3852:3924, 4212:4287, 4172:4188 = 0.04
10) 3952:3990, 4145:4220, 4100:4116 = -0.07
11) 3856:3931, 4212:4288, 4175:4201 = 0.04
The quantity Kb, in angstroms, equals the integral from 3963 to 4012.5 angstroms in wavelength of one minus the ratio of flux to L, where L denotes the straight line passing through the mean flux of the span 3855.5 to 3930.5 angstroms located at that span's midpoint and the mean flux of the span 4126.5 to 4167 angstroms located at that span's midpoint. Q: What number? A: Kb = 1.7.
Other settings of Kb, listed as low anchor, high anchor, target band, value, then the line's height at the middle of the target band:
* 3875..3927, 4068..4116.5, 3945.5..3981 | 0.1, 20.2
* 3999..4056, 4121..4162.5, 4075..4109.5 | -2.2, 17.5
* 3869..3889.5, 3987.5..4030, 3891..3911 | 0.8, 21.7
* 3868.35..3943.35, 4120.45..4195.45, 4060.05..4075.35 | 0.4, 18.4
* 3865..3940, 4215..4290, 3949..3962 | 0.2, 20.4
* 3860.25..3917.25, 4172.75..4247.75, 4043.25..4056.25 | 1.1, 19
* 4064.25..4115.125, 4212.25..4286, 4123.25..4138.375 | 0.2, 17.9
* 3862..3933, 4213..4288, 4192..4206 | 0.6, 16.8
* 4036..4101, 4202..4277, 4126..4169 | 0.0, 17.1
